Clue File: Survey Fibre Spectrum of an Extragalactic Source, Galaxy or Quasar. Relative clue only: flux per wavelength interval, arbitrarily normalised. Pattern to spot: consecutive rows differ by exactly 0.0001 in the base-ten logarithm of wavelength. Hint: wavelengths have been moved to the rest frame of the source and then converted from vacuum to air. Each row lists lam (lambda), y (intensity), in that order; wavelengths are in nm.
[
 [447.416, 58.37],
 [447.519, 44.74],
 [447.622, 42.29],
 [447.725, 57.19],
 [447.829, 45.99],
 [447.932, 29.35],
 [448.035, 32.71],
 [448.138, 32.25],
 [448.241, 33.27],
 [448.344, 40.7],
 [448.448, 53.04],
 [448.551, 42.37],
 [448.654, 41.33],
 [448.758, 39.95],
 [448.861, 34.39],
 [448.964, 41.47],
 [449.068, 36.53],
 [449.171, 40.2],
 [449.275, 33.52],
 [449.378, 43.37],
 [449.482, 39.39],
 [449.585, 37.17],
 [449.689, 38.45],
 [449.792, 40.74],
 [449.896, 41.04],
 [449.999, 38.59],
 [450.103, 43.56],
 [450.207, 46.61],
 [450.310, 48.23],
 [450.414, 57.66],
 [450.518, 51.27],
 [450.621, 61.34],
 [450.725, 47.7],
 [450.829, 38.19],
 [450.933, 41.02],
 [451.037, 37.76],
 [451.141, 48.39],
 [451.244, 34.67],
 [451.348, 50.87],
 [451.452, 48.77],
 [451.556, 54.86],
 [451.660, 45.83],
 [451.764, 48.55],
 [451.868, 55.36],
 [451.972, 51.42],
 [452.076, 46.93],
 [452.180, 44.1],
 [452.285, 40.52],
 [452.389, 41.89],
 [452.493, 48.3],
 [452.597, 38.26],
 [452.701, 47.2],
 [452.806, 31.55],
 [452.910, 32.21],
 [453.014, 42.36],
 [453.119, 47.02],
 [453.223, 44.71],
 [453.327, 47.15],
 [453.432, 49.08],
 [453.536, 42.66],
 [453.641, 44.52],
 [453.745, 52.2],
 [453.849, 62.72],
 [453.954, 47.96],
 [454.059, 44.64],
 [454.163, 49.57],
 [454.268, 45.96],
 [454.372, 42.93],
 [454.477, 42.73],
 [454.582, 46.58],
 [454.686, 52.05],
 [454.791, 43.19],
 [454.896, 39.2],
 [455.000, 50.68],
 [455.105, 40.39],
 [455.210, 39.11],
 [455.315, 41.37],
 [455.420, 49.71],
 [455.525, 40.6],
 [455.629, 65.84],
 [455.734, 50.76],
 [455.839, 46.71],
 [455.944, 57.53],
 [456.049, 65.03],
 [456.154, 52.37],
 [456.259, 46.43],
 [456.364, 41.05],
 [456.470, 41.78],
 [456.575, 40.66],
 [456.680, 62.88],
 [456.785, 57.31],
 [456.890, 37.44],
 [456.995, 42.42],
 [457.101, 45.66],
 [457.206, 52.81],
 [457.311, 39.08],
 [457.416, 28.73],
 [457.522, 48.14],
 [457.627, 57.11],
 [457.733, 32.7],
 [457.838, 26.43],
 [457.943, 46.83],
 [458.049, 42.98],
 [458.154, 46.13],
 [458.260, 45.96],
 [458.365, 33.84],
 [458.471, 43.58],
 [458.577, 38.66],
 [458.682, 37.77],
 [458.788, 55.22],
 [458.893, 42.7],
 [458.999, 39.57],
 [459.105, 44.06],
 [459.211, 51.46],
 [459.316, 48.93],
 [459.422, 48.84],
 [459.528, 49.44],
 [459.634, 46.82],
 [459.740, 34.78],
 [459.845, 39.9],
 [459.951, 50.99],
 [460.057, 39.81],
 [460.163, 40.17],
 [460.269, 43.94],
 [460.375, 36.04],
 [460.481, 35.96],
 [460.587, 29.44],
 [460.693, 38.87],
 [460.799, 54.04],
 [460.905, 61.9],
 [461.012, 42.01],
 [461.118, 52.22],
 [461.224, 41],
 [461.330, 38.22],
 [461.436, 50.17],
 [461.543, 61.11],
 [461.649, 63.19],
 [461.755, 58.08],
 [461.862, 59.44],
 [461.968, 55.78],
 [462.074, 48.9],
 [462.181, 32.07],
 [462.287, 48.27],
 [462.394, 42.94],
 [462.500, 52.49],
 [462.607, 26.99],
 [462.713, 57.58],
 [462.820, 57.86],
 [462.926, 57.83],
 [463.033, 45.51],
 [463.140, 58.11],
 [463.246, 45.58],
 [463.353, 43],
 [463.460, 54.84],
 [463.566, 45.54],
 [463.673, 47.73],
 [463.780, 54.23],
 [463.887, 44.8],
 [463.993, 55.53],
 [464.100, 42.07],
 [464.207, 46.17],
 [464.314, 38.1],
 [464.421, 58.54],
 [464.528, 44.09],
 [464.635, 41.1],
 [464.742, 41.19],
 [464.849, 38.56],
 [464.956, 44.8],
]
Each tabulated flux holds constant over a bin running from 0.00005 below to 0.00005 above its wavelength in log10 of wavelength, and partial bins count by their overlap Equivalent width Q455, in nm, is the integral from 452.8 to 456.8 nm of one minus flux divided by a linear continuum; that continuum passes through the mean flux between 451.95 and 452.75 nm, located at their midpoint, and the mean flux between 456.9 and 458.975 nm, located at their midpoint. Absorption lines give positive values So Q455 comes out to -0.34 nm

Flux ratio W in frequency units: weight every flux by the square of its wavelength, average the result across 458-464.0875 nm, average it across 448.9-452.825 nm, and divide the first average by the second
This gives 1.1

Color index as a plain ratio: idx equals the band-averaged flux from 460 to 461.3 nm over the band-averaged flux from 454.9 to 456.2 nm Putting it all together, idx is 0.86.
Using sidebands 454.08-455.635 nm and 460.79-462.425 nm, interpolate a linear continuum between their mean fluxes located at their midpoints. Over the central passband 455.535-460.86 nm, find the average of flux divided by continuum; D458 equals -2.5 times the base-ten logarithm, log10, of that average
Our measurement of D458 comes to 0.07 mag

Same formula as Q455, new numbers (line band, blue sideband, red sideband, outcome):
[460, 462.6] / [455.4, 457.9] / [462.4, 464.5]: 0.09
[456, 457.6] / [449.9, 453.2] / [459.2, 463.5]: -0.02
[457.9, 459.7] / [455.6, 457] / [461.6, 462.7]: 0.19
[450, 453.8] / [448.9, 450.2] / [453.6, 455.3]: -0.27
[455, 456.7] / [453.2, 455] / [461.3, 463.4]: -0.03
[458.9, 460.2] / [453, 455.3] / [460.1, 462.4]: 0.06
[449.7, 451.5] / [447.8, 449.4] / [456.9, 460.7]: -0.28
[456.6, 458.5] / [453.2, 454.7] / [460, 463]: 0.15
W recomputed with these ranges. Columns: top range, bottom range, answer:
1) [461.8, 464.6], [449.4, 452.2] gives 1.12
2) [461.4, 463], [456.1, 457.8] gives 1.16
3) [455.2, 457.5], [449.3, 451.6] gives 1.09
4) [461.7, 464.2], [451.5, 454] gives 1.12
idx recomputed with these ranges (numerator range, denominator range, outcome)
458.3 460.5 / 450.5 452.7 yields 0.93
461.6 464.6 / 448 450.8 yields 1.17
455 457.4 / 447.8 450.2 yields 1.22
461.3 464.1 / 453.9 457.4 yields 1.06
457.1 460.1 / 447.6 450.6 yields 1.04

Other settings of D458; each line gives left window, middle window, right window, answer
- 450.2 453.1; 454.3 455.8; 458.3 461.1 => -0.031 mag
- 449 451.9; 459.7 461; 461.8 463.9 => 0.143 mag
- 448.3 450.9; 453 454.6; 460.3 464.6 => -0.058 mag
